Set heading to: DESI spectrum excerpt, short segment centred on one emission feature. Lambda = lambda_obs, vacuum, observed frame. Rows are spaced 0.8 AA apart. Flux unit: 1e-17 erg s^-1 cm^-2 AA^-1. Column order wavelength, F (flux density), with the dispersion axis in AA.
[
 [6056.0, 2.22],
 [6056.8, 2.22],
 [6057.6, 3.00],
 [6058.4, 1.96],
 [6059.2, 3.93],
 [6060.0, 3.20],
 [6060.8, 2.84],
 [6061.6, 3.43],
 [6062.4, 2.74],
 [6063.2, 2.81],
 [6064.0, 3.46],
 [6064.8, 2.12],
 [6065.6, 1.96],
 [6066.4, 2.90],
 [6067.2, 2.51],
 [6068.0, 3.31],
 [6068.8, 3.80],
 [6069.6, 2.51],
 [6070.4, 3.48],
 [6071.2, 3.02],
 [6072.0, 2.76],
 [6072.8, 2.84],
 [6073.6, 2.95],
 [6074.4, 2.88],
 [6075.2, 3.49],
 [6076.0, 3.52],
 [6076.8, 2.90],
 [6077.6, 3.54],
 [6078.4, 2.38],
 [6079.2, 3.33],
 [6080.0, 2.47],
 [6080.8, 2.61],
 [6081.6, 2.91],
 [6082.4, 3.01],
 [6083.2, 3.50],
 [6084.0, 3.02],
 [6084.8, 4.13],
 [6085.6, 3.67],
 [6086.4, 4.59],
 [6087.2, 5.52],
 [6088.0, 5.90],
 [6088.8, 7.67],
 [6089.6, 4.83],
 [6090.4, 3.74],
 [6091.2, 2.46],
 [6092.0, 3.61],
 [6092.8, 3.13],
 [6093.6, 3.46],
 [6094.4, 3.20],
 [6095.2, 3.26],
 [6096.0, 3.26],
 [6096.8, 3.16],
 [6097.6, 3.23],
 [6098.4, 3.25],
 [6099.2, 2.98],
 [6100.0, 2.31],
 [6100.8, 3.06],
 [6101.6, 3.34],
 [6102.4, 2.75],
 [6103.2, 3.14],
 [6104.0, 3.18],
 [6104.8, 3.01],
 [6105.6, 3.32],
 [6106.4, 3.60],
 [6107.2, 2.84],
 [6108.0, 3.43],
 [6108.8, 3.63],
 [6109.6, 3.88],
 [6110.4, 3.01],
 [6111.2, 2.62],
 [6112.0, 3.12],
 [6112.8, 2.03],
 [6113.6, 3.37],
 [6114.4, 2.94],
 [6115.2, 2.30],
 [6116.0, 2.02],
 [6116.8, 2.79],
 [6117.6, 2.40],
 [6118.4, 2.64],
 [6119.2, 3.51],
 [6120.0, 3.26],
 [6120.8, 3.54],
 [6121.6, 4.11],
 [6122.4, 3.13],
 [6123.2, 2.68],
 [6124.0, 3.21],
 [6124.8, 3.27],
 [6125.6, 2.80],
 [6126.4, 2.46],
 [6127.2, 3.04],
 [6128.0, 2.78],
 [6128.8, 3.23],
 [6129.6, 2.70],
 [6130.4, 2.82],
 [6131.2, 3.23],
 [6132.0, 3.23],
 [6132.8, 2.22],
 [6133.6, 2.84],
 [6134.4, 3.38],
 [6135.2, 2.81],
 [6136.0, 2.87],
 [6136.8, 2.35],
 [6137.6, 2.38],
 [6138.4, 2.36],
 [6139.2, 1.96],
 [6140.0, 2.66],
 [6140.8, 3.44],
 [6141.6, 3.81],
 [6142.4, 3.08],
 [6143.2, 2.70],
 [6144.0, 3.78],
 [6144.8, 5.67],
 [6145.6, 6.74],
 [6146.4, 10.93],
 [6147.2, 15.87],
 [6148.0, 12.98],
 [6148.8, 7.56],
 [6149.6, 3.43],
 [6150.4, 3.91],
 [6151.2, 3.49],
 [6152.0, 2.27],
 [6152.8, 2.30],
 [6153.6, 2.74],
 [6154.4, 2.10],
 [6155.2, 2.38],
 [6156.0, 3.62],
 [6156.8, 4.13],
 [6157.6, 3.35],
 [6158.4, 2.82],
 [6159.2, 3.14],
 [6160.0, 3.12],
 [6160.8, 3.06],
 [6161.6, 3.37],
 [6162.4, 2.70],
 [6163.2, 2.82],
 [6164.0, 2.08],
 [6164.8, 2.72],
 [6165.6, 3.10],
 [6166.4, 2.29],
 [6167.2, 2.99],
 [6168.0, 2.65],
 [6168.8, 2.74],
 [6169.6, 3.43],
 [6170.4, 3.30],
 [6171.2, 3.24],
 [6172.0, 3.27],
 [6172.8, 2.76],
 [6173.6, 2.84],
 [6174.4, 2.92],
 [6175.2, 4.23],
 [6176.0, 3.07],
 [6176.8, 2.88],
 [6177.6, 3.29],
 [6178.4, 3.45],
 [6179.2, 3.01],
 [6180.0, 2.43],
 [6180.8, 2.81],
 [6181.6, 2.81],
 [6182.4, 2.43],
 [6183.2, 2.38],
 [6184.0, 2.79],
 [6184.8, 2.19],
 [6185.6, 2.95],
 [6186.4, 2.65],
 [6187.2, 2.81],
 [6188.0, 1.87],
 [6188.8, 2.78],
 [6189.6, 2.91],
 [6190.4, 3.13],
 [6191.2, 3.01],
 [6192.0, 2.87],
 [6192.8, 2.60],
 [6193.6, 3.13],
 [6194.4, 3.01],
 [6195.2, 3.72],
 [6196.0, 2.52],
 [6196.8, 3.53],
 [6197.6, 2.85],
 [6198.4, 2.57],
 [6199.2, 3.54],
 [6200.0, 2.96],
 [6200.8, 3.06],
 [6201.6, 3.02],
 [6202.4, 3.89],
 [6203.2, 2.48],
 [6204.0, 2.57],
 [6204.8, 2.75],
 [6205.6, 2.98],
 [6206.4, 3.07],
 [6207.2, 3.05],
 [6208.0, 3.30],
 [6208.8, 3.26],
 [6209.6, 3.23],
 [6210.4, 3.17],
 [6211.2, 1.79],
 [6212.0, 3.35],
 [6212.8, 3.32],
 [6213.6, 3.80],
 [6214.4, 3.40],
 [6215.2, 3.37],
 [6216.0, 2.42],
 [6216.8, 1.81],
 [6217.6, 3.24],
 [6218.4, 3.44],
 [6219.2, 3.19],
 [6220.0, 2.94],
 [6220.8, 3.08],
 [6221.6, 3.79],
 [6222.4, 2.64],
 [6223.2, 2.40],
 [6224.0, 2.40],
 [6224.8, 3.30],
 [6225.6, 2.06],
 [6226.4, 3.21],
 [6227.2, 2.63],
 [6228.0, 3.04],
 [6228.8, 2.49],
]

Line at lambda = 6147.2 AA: [O III] 5007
